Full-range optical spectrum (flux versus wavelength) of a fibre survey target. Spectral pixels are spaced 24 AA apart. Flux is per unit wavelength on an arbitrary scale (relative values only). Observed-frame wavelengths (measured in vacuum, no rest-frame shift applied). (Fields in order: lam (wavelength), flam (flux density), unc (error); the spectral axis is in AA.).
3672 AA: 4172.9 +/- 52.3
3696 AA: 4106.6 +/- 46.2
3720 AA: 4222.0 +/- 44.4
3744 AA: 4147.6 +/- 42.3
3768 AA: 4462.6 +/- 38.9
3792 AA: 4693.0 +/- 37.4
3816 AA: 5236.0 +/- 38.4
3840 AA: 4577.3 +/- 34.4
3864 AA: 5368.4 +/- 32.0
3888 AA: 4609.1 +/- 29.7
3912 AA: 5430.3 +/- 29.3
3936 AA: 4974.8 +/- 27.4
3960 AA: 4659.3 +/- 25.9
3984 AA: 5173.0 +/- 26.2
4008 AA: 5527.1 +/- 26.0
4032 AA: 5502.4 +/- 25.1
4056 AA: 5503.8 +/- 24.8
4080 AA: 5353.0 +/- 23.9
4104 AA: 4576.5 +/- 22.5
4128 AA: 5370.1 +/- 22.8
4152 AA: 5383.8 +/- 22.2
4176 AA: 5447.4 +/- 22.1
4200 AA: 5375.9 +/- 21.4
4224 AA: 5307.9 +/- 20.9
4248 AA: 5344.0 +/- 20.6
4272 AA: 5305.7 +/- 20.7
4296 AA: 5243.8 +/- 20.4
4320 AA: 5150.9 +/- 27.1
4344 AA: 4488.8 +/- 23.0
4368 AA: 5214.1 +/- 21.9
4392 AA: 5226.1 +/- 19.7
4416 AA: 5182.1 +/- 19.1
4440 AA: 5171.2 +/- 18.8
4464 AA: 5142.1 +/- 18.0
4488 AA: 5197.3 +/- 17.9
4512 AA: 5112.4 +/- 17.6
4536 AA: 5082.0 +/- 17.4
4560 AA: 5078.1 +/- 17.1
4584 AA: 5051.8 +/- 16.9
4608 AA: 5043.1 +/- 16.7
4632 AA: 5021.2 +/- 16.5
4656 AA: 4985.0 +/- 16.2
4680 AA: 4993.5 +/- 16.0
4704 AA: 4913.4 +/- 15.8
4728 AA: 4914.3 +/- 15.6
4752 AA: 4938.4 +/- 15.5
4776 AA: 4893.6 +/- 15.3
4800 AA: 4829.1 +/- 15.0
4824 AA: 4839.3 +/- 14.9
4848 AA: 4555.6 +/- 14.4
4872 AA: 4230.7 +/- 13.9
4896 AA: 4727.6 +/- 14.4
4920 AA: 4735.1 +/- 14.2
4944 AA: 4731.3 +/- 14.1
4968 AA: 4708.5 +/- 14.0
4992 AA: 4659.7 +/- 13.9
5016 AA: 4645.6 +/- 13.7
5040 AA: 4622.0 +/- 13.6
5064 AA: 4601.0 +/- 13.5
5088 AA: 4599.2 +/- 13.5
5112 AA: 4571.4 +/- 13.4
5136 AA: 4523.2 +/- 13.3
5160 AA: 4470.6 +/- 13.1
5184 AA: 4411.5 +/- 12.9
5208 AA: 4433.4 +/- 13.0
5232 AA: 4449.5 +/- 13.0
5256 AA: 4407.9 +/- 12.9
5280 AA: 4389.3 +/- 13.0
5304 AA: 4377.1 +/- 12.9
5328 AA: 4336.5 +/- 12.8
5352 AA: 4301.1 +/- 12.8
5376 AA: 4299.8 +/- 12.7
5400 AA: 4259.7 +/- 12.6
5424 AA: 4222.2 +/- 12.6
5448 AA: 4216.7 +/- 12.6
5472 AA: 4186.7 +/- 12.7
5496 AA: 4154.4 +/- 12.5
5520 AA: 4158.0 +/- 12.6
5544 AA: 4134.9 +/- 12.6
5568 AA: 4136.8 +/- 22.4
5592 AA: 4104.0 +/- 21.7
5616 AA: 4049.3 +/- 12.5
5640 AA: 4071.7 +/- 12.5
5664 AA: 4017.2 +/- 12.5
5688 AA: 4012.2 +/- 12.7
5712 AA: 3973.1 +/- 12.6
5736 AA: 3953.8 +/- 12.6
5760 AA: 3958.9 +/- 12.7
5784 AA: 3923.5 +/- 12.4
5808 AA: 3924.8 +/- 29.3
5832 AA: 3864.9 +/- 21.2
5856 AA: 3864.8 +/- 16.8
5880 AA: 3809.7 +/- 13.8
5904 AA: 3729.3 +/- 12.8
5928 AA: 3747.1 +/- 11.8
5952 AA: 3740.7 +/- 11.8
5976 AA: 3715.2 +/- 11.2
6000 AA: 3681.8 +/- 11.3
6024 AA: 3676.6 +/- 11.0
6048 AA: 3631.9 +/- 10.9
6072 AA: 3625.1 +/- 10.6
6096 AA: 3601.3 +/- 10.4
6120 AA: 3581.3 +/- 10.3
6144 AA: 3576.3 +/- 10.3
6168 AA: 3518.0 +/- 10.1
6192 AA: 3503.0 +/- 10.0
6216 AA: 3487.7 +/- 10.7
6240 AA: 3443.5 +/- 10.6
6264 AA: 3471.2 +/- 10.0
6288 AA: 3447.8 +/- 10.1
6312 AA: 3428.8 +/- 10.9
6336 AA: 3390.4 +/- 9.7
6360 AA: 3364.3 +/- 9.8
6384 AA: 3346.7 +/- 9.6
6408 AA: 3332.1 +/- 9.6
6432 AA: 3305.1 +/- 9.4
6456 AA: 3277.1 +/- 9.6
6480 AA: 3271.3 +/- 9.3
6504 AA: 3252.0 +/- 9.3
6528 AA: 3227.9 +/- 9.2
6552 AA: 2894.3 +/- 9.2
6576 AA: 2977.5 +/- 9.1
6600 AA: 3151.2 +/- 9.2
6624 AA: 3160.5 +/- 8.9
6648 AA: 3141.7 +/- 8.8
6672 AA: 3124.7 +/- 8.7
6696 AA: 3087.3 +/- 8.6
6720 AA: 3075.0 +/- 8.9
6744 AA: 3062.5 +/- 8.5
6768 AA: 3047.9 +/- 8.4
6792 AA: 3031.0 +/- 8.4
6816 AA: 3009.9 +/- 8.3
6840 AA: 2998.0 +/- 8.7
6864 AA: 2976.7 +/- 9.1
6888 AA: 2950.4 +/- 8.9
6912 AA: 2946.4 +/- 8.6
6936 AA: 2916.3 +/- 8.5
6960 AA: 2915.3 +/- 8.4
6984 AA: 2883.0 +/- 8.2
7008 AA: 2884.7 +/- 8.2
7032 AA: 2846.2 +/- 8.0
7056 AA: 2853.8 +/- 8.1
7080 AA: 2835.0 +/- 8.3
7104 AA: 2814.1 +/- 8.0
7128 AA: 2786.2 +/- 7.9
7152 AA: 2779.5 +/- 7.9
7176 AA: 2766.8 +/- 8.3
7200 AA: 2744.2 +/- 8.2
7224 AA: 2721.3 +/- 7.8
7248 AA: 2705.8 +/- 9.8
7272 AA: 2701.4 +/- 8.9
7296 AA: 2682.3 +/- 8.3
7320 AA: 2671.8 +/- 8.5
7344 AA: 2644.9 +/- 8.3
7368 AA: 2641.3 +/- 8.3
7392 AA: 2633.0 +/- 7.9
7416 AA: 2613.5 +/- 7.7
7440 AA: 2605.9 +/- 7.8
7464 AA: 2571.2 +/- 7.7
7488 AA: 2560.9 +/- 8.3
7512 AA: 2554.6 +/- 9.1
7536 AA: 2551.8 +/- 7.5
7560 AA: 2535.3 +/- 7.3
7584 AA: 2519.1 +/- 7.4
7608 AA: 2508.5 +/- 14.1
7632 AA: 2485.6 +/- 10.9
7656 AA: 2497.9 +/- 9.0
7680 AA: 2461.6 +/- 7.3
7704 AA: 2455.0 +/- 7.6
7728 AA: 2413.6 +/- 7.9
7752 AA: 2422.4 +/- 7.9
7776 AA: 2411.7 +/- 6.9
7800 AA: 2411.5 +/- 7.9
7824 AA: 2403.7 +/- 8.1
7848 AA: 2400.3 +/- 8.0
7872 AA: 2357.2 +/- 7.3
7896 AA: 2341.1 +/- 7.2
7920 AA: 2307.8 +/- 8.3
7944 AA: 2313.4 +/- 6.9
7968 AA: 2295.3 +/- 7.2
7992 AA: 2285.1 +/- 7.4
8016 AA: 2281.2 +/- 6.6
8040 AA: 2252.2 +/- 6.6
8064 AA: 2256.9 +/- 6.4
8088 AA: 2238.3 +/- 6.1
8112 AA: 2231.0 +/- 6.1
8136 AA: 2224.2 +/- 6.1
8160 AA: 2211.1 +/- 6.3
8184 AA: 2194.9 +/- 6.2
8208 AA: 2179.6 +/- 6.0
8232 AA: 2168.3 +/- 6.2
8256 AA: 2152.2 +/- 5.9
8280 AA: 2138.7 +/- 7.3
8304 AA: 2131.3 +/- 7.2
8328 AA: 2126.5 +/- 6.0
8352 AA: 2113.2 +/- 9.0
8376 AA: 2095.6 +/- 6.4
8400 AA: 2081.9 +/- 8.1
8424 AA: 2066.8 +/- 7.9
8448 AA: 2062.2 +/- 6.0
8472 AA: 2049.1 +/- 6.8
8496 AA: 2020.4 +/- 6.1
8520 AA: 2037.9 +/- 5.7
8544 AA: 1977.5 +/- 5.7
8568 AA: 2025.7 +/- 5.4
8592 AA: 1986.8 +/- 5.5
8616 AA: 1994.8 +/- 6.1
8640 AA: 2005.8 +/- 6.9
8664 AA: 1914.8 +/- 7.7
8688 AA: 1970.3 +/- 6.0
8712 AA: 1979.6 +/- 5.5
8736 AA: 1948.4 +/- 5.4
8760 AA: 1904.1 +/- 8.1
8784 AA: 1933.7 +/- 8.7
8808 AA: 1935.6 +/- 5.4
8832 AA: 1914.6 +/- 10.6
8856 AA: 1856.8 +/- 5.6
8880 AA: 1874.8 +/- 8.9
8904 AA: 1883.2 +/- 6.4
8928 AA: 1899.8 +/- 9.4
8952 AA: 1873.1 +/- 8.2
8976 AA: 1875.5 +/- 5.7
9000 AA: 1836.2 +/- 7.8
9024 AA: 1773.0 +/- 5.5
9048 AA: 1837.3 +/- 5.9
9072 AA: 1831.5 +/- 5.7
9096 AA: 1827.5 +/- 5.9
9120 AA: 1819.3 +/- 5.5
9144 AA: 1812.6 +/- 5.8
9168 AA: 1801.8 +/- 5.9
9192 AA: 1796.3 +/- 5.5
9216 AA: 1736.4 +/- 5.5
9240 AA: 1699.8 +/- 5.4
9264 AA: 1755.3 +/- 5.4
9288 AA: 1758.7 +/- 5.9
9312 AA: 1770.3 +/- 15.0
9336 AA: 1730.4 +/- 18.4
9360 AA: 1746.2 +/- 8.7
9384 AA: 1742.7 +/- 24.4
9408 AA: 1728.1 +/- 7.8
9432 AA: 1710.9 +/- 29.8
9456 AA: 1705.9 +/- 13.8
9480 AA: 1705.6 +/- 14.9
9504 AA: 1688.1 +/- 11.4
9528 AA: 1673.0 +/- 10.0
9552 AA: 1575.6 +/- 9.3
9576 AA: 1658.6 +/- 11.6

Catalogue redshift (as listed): 0.00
